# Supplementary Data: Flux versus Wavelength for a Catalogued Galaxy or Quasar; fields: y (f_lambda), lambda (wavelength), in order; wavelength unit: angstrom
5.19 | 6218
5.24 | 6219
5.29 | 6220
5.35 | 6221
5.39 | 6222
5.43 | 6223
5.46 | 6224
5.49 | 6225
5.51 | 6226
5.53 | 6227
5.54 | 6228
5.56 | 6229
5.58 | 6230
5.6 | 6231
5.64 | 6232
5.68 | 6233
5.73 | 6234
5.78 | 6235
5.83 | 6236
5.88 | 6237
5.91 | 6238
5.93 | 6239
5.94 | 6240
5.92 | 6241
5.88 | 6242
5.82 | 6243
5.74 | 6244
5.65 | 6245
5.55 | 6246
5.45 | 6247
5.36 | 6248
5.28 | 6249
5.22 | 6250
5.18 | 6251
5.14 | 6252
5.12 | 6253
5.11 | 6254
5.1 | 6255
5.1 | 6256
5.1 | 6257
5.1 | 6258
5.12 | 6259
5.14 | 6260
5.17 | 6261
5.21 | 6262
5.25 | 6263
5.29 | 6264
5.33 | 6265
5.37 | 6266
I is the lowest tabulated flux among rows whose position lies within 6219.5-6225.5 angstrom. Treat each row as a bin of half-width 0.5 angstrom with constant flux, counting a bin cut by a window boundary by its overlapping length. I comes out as 5.29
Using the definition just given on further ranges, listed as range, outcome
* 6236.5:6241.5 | 5.88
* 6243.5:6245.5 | 5.65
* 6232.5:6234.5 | 5.68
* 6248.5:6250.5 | 5.22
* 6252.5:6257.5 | 5.1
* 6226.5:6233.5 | 5.53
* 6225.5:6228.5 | 5.51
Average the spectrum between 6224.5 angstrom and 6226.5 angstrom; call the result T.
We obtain 5.5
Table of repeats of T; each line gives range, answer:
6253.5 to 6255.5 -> 5.11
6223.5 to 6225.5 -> 5.47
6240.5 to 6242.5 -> 5.9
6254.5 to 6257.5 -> 5.1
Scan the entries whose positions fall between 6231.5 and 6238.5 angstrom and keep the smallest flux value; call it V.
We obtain 5.64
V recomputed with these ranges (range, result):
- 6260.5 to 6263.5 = 5.17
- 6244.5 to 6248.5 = 5.36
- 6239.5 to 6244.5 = 5.74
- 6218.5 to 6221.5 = 5.24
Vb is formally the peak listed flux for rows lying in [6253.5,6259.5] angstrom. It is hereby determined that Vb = 5.12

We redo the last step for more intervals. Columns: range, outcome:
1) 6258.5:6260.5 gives 5.14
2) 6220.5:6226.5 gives 5.51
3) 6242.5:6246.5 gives 5.82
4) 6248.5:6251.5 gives 5.28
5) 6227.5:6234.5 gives 5.73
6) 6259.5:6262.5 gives 5.21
